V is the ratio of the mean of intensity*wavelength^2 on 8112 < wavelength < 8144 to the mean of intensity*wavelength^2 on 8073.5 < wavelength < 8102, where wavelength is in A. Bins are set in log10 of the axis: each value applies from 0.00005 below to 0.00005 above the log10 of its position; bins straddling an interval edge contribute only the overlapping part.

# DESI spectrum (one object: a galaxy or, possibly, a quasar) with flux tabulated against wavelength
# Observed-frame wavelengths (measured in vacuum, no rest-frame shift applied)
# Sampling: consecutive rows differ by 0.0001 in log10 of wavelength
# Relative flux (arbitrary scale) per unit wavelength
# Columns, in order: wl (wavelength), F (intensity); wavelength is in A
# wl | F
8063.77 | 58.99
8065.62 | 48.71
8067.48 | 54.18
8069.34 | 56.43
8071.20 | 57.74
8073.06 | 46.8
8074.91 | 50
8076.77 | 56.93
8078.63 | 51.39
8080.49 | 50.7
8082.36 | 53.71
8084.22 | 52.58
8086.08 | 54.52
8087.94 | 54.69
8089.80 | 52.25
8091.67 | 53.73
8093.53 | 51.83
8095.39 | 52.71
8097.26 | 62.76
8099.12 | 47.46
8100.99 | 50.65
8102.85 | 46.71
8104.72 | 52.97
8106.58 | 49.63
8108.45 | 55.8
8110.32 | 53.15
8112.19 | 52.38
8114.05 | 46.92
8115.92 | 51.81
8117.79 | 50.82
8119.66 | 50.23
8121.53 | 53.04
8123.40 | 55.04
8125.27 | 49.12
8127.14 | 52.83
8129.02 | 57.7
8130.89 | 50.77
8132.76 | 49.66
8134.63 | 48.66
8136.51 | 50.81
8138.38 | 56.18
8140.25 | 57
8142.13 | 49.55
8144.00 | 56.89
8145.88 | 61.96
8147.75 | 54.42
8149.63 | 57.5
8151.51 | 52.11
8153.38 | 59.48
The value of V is 0.99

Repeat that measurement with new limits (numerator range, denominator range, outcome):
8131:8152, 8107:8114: 1.03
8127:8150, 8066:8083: 1.04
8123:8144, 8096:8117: 1.02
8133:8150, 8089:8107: 1.06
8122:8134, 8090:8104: 1.01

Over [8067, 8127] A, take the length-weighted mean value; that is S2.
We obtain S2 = 52.5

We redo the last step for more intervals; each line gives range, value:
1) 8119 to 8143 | 52.4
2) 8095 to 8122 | 51.8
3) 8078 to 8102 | 53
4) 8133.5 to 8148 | 54.4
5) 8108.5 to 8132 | 52.1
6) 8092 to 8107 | 52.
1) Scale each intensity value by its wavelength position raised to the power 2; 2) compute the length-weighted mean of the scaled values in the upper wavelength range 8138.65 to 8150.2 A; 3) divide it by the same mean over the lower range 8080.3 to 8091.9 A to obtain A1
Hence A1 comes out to 1.07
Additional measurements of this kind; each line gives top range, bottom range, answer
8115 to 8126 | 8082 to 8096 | 0.98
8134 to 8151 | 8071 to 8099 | 1.04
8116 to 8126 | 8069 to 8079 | 0.98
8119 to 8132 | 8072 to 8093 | 1.01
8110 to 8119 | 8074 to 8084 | 0.98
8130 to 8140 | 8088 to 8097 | 0.97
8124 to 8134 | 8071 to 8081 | 1.01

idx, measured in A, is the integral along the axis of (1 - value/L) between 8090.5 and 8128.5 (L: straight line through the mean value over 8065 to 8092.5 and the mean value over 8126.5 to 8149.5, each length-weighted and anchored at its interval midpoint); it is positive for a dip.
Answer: 1.0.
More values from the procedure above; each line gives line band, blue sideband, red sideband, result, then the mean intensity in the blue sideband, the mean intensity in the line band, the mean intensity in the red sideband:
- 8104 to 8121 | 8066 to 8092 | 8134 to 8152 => 0.75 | 53.1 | 51.5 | 54.7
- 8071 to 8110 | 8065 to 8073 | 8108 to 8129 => 0.28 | 53.6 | 52.6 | 52.1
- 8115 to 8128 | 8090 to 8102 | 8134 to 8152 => 0.51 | 53.1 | 51.8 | 54.7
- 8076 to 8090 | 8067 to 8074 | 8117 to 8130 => 0.04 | 53.8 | 53.4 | 52.7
